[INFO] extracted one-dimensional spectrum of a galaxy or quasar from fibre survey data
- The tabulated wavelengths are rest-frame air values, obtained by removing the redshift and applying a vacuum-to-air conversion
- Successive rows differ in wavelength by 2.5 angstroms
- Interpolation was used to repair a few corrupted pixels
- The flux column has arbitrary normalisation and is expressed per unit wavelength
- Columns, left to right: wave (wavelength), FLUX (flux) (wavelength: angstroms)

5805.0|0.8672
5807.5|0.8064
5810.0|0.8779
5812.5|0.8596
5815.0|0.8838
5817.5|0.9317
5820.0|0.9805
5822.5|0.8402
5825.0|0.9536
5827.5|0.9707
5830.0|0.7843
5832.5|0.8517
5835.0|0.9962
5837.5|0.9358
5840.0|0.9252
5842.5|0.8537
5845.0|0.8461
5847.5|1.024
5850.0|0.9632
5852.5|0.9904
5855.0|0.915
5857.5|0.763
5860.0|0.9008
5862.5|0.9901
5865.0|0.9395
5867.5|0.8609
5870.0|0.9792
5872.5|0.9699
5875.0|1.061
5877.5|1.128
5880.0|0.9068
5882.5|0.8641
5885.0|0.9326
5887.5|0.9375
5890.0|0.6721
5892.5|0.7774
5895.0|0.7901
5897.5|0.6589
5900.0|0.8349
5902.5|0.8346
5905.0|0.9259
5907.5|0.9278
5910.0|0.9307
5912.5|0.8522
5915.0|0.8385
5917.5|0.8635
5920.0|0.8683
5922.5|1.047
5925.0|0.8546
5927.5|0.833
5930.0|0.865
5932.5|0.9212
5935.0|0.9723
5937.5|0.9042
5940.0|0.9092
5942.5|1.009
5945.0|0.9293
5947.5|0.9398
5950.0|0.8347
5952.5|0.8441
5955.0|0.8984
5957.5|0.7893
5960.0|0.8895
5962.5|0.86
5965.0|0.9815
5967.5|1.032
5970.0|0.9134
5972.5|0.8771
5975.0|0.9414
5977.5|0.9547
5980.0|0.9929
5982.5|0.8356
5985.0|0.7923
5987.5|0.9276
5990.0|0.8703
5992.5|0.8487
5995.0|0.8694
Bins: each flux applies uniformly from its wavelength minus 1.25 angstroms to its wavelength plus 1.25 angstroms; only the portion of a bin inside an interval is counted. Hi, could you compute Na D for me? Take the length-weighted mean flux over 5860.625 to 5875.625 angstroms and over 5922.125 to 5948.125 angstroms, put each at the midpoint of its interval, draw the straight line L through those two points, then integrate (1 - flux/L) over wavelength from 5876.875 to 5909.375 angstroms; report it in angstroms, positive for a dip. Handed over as 3.1 angstroms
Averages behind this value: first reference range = 0.96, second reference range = 0.921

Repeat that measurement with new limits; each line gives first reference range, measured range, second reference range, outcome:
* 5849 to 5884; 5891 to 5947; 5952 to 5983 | 2.9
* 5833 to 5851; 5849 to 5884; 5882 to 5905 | -2.8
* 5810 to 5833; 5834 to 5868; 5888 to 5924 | -1.7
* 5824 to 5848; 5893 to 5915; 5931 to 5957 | 1.7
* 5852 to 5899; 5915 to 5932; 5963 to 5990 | 0.4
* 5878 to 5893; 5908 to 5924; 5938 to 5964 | -0.4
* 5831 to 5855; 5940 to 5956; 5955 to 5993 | 0.0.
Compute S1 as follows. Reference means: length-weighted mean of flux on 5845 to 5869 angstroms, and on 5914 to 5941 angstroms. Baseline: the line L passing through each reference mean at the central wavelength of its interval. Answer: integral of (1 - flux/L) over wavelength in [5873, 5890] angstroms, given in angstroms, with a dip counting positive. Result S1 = -0.64 angstroms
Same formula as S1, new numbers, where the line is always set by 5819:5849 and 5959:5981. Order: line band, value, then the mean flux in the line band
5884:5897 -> 1.6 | 0.81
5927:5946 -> 0.2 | 0.921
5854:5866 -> 0.2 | 0.901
